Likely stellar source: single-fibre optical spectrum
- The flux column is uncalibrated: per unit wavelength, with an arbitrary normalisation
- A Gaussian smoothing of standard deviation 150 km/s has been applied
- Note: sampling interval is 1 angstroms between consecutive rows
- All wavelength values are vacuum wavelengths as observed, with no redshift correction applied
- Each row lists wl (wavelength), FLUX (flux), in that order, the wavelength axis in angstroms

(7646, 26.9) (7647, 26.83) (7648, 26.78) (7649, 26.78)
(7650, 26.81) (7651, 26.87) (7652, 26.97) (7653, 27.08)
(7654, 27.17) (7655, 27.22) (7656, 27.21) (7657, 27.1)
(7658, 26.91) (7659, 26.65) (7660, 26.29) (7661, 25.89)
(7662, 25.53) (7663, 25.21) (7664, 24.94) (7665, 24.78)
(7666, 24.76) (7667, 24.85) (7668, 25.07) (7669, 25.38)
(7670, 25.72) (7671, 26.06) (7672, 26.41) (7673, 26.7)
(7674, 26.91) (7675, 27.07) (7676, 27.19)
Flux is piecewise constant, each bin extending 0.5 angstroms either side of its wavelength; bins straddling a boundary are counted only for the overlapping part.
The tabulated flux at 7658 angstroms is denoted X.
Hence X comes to 26.91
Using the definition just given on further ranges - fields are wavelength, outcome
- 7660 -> 26.29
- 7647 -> 26.83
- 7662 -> 25.53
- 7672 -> 26.41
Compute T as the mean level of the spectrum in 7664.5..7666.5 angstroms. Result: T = 24.8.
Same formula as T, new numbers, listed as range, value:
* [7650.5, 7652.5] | 26.9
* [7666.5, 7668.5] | 25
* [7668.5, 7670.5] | 25.5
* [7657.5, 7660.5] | 26.6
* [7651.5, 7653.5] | 27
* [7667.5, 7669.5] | 25.2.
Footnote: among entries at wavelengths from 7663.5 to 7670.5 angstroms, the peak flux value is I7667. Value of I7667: 25.72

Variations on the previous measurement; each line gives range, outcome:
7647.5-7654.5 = 27.17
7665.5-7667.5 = 24.85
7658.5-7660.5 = 26.65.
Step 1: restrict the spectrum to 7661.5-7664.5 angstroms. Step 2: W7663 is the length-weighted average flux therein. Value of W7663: 25.2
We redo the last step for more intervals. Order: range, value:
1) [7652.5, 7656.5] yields 27.2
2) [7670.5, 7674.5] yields 26.5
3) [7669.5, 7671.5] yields 25.9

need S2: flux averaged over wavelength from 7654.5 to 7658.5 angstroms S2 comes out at 27.1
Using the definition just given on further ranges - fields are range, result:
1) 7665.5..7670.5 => 25.2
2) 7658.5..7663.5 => 25.9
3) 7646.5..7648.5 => 26.8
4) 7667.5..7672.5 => 25.7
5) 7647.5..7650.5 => 26.8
